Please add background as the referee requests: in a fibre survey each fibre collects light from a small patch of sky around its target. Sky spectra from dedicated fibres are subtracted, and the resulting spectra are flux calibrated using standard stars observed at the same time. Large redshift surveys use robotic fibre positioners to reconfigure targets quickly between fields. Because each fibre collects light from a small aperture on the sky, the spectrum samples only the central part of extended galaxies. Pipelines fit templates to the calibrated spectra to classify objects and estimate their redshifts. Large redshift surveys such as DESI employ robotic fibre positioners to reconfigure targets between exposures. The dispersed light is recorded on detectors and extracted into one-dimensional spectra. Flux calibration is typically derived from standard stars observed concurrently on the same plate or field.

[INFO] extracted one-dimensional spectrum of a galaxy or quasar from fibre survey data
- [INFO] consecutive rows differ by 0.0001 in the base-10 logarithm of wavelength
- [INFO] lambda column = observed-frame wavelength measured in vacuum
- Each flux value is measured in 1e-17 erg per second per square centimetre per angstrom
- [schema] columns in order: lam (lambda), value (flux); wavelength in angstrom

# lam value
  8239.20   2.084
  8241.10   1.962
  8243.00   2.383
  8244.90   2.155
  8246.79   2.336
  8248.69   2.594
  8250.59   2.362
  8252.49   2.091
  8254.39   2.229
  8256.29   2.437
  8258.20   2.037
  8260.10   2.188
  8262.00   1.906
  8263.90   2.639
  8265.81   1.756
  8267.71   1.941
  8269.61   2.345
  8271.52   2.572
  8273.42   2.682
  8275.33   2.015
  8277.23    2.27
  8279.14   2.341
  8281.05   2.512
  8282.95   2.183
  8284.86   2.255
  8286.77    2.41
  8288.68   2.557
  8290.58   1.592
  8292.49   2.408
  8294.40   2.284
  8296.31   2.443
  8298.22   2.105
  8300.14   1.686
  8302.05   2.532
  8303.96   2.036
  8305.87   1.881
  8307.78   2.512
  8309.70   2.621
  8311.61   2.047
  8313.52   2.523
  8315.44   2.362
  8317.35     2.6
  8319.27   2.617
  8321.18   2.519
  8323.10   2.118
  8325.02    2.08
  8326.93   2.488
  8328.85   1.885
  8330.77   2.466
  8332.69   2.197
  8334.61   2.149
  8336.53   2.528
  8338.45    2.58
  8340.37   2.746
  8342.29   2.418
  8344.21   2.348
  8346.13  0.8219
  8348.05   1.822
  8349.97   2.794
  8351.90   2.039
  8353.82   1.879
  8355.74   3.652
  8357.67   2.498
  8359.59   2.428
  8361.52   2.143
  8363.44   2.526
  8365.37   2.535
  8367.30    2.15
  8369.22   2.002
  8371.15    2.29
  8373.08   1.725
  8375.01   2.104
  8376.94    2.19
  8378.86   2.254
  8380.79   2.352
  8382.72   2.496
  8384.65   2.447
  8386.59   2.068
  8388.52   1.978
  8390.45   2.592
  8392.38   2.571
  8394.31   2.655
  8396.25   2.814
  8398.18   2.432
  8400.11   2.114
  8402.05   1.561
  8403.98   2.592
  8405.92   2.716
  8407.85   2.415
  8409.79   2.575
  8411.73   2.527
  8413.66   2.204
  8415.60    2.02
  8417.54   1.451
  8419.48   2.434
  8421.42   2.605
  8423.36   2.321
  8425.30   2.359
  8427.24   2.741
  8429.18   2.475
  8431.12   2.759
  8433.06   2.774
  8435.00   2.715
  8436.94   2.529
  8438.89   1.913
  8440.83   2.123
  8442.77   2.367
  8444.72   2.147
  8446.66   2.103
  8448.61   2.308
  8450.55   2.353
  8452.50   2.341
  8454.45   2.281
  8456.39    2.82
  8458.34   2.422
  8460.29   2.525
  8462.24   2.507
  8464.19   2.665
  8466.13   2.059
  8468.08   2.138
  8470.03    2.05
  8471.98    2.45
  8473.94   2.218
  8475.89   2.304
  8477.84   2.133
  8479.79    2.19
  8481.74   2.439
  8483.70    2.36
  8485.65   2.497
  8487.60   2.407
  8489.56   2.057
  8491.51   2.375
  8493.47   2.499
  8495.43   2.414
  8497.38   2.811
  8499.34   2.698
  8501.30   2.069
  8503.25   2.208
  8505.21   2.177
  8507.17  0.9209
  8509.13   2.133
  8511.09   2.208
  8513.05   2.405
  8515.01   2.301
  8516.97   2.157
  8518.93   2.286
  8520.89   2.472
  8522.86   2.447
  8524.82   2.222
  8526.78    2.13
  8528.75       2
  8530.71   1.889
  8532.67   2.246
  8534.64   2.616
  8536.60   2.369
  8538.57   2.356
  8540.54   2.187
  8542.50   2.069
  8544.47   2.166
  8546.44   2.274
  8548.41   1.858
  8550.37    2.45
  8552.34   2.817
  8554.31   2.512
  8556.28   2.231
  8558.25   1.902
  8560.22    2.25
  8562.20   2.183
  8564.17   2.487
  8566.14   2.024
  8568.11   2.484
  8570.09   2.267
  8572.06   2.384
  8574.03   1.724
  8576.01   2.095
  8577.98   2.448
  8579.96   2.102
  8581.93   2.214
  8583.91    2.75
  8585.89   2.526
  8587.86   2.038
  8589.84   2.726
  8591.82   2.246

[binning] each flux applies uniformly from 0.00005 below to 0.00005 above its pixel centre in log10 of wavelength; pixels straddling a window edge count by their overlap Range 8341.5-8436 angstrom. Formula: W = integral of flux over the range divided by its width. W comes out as 2.33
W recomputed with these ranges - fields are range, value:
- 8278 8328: 2.3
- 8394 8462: 2.38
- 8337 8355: 2.19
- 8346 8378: 2.25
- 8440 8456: 2.28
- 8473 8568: 2.26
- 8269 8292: 2.31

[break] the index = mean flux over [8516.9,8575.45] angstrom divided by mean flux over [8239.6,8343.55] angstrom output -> 0.98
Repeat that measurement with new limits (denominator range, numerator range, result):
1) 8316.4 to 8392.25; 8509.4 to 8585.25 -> 0.98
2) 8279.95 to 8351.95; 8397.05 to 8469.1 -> 1.04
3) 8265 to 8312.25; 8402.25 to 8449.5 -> 1.06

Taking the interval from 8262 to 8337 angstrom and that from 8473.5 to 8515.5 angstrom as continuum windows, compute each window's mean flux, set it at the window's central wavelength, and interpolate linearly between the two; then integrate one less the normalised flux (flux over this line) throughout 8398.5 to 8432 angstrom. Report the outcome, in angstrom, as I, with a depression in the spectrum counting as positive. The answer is -1.1 angstrom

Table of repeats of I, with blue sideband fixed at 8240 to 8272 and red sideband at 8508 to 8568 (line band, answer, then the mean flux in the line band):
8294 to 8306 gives 0.43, 2.15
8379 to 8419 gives -1.58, 2.33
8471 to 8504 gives -1.64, 2.36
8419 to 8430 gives -1.22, 2.49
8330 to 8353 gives -0.04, 2.24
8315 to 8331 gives -0.79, 2.34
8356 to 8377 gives -0.45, 2.28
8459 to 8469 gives -0.60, 2.38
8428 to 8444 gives -1.51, 2.46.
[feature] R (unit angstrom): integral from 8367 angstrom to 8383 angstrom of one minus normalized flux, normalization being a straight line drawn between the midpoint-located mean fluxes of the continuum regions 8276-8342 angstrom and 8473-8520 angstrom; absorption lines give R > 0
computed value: 0.92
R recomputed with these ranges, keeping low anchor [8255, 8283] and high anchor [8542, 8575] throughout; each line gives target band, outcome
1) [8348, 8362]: -1.25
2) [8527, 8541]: 0.06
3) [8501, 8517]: 1.33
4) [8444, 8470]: -1.18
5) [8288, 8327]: -0.43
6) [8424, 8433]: -1.38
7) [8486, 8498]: -0.93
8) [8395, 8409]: -0.84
